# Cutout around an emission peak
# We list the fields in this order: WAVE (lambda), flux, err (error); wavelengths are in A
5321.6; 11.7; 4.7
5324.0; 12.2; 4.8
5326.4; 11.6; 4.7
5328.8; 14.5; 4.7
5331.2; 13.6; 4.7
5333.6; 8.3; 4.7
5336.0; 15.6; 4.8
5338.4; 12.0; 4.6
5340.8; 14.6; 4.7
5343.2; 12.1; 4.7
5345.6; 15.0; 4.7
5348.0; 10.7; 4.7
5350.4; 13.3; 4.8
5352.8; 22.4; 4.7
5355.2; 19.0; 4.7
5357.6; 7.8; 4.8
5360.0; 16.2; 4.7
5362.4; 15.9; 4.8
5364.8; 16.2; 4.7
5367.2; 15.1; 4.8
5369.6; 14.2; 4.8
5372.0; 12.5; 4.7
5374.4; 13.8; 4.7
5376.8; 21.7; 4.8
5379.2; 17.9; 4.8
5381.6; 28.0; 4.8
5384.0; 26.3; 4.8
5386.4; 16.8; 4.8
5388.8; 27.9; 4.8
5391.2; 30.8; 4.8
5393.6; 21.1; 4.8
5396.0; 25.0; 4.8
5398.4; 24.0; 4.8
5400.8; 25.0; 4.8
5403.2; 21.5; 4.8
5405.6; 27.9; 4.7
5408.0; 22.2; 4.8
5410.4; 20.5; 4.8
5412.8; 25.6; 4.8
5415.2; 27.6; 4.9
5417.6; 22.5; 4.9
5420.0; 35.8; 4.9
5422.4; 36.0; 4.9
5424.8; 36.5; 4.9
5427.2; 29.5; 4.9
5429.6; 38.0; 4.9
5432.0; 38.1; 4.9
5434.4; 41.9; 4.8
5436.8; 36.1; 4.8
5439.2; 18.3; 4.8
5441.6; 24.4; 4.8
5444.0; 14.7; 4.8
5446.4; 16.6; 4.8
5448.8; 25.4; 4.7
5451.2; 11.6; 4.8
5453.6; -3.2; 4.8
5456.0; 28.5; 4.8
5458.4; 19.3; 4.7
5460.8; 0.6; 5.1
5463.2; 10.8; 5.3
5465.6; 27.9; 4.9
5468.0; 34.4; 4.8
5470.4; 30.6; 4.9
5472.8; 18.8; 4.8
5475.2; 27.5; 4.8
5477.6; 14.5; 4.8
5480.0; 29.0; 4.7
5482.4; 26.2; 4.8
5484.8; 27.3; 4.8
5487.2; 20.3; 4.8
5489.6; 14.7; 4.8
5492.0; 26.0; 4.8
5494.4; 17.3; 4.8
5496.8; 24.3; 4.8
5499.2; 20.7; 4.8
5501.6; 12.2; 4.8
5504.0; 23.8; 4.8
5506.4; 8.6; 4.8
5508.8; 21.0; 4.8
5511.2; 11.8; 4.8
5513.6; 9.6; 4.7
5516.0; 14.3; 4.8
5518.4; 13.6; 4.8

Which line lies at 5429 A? C IV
